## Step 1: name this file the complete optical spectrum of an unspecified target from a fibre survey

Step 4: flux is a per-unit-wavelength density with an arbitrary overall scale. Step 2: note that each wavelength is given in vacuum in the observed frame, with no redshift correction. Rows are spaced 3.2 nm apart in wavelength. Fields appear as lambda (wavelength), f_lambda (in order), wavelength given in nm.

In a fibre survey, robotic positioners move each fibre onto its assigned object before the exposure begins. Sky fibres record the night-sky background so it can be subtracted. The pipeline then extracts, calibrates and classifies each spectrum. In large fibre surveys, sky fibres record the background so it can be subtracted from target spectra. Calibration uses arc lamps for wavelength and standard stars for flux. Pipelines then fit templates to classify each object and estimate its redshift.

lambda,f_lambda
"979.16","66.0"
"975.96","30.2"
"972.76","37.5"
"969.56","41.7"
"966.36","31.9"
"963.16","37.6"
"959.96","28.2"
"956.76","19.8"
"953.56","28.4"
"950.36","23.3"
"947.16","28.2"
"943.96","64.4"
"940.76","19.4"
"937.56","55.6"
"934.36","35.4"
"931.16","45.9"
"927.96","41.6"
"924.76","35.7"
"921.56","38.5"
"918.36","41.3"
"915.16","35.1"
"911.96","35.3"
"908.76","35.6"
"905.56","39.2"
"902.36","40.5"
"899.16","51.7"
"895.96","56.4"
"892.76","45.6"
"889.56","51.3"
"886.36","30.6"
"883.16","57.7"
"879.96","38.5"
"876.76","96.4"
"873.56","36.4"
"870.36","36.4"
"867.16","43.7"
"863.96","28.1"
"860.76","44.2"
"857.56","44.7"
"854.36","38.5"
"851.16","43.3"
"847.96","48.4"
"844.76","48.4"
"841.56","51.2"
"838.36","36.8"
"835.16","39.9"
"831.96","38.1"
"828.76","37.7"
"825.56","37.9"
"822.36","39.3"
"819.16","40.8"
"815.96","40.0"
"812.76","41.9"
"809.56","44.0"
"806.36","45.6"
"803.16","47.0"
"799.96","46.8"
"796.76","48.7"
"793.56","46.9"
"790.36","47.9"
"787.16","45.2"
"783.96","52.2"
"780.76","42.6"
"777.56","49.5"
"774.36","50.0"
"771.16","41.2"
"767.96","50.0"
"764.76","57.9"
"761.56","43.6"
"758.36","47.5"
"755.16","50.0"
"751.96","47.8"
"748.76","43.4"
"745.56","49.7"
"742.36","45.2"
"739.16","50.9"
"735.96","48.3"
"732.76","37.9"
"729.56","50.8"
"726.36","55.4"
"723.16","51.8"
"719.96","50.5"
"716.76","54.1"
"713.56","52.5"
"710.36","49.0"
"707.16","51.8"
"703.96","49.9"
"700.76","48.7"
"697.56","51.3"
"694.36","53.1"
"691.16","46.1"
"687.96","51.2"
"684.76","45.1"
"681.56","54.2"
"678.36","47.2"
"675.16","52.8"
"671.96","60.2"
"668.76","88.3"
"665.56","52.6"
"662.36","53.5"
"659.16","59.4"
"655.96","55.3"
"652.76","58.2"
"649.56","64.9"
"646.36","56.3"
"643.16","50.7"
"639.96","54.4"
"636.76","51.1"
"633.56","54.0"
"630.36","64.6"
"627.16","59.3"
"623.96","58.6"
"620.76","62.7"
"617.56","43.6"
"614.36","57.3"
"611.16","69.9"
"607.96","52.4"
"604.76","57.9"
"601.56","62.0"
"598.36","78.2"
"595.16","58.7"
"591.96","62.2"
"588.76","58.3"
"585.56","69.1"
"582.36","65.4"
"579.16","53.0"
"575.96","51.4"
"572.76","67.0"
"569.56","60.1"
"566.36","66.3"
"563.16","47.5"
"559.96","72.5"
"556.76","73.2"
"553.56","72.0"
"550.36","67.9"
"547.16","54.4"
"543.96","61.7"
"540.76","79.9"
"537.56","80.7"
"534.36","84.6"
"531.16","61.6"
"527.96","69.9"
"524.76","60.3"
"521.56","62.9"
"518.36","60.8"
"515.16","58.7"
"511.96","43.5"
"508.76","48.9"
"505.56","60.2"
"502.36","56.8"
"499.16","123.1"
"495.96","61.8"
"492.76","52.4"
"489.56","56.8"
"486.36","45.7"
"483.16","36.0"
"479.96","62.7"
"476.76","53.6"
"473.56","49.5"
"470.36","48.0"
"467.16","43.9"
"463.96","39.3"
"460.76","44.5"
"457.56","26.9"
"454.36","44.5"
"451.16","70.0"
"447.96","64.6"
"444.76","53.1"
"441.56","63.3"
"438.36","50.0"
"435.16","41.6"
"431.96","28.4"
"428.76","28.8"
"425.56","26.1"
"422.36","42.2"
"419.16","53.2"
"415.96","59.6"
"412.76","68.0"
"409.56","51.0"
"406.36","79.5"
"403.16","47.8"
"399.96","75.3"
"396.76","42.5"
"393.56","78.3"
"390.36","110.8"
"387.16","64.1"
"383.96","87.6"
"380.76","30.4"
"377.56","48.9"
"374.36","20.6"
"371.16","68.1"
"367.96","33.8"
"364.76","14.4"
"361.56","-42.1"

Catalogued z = 0.34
